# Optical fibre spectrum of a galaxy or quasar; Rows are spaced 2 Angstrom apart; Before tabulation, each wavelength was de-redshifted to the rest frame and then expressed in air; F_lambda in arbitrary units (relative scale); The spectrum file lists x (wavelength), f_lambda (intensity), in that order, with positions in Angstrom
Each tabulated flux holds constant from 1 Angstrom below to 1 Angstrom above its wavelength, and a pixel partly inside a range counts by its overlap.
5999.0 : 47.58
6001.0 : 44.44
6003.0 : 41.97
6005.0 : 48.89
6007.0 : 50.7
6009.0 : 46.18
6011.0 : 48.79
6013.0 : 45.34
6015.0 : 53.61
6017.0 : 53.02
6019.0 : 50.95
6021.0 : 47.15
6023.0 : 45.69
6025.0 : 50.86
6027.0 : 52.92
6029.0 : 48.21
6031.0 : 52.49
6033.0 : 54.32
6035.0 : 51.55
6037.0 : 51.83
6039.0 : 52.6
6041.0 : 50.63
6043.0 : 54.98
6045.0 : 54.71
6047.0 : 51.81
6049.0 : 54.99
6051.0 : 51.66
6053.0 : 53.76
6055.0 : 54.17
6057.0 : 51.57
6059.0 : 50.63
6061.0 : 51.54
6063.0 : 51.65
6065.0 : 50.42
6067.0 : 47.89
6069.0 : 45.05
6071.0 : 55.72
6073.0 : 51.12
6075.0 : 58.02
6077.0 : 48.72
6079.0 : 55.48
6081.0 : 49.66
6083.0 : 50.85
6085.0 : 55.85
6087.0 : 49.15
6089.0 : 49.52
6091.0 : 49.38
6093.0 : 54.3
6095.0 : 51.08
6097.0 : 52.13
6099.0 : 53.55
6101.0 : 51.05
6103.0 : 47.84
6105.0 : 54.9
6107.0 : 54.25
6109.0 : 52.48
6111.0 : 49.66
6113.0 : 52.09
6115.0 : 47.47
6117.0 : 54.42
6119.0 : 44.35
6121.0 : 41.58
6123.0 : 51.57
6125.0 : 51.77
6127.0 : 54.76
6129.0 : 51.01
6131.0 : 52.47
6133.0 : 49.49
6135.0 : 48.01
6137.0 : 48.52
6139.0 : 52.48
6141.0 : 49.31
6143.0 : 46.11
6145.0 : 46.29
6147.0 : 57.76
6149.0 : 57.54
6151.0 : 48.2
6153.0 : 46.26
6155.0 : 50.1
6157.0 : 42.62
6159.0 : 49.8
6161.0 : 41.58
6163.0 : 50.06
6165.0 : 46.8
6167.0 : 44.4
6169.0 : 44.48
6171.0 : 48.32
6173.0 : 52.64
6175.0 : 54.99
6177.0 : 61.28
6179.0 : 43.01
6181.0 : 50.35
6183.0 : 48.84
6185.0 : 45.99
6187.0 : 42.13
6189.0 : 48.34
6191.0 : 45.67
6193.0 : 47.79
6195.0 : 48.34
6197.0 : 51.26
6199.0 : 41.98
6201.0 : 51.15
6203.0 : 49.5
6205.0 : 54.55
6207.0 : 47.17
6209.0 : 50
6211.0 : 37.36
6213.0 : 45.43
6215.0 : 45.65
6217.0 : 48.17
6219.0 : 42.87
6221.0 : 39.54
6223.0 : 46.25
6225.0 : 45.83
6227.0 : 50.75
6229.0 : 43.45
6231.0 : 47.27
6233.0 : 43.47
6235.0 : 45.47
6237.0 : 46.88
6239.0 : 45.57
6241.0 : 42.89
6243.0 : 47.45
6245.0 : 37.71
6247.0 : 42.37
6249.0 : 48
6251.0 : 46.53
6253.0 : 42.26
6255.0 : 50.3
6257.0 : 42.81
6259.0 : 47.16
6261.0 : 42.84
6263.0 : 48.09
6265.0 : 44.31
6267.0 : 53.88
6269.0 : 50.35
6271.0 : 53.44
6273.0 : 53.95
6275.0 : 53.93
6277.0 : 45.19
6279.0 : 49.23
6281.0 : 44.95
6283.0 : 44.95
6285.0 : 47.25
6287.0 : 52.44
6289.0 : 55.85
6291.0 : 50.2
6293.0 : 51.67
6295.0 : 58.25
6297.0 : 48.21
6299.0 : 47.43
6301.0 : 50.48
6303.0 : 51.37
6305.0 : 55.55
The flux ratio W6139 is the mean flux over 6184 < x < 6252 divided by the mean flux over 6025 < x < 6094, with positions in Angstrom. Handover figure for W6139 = 0.9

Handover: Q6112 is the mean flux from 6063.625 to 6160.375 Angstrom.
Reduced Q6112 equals 50.6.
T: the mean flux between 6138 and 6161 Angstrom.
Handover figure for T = 49.3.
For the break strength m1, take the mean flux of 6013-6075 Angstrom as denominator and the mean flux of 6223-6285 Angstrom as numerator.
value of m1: 0.9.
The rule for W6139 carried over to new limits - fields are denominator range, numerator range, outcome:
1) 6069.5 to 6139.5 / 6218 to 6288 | 0.91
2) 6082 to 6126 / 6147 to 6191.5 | 0.95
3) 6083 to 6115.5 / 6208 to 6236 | 0.87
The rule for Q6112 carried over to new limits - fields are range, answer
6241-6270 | 45.9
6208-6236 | 45.1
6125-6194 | 49.1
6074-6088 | 52.5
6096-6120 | 51.2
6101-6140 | 50.5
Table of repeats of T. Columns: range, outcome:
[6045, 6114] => 51.9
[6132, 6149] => 50.2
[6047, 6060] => 52.7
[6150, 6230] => 47.3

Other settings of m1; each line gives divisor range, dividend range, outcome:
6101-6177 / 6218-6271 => 0.92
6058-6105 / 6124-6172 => 0.95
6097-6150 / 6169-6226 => 0.94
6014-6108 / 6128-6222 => 0.93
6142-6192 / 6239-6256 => 0.92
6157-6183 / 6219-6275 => 0.95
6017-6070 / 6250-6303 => 0.96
